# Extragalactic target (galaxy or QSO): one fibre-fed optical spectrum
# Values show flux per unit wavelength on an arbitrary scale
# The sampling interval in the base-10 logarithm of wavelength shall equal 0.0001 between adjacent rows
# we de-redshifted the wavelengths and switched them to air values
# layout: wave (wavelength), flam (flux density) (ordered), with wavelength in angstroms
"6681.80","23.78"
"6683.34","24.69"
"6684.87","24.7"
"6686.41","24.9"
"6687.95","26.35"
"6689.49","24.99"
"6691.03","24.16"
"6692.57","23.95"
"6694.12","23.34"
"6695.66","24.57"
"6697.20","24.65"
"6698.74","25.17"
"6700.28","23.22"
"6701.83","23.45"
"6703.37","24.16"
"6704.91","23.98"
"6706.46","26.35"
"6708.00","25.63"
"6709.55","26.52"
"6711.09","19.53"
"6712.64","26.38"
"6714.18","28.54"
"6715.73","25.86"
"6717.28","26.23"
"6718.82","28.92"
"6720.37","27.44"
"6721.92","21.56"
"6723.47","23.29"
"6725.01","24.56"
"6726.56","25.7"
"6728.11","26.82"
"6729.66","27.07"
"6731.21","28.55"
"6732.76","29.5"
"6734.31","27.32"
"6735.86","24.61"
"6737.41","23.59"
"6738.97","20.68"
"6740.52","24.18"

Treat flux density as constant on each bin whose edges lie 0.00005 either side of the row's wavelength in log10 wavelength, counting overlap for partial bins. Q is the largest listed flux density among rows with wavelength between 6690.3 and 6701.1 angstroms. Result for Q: 25.17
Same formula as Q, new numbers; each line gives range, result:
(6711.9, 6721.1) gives 28.92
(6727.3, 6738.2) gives 29.5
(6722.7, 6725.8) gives 24.56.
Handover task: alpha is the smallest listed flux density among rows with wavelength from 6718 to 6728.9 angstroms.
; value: 21.56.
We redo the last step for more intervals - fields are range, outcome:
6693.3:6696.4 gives 23.34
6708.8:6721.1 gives 19.53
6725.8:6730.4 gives 25.7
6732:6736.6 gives 24.61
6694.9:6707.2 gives 23.22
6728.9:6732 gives 27.07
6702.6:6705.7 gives 23.98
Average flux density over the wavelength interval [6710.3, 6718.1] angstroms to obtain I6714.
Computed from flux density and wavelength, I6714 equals 25.4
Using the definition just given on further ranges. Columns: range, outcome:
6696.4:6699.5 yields 24.9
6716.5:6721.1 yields 27.5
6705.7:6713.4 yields 24.9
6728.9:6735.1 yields 28.1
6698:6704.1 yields 24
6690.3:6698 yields 24.1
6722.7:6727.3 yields 24.5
